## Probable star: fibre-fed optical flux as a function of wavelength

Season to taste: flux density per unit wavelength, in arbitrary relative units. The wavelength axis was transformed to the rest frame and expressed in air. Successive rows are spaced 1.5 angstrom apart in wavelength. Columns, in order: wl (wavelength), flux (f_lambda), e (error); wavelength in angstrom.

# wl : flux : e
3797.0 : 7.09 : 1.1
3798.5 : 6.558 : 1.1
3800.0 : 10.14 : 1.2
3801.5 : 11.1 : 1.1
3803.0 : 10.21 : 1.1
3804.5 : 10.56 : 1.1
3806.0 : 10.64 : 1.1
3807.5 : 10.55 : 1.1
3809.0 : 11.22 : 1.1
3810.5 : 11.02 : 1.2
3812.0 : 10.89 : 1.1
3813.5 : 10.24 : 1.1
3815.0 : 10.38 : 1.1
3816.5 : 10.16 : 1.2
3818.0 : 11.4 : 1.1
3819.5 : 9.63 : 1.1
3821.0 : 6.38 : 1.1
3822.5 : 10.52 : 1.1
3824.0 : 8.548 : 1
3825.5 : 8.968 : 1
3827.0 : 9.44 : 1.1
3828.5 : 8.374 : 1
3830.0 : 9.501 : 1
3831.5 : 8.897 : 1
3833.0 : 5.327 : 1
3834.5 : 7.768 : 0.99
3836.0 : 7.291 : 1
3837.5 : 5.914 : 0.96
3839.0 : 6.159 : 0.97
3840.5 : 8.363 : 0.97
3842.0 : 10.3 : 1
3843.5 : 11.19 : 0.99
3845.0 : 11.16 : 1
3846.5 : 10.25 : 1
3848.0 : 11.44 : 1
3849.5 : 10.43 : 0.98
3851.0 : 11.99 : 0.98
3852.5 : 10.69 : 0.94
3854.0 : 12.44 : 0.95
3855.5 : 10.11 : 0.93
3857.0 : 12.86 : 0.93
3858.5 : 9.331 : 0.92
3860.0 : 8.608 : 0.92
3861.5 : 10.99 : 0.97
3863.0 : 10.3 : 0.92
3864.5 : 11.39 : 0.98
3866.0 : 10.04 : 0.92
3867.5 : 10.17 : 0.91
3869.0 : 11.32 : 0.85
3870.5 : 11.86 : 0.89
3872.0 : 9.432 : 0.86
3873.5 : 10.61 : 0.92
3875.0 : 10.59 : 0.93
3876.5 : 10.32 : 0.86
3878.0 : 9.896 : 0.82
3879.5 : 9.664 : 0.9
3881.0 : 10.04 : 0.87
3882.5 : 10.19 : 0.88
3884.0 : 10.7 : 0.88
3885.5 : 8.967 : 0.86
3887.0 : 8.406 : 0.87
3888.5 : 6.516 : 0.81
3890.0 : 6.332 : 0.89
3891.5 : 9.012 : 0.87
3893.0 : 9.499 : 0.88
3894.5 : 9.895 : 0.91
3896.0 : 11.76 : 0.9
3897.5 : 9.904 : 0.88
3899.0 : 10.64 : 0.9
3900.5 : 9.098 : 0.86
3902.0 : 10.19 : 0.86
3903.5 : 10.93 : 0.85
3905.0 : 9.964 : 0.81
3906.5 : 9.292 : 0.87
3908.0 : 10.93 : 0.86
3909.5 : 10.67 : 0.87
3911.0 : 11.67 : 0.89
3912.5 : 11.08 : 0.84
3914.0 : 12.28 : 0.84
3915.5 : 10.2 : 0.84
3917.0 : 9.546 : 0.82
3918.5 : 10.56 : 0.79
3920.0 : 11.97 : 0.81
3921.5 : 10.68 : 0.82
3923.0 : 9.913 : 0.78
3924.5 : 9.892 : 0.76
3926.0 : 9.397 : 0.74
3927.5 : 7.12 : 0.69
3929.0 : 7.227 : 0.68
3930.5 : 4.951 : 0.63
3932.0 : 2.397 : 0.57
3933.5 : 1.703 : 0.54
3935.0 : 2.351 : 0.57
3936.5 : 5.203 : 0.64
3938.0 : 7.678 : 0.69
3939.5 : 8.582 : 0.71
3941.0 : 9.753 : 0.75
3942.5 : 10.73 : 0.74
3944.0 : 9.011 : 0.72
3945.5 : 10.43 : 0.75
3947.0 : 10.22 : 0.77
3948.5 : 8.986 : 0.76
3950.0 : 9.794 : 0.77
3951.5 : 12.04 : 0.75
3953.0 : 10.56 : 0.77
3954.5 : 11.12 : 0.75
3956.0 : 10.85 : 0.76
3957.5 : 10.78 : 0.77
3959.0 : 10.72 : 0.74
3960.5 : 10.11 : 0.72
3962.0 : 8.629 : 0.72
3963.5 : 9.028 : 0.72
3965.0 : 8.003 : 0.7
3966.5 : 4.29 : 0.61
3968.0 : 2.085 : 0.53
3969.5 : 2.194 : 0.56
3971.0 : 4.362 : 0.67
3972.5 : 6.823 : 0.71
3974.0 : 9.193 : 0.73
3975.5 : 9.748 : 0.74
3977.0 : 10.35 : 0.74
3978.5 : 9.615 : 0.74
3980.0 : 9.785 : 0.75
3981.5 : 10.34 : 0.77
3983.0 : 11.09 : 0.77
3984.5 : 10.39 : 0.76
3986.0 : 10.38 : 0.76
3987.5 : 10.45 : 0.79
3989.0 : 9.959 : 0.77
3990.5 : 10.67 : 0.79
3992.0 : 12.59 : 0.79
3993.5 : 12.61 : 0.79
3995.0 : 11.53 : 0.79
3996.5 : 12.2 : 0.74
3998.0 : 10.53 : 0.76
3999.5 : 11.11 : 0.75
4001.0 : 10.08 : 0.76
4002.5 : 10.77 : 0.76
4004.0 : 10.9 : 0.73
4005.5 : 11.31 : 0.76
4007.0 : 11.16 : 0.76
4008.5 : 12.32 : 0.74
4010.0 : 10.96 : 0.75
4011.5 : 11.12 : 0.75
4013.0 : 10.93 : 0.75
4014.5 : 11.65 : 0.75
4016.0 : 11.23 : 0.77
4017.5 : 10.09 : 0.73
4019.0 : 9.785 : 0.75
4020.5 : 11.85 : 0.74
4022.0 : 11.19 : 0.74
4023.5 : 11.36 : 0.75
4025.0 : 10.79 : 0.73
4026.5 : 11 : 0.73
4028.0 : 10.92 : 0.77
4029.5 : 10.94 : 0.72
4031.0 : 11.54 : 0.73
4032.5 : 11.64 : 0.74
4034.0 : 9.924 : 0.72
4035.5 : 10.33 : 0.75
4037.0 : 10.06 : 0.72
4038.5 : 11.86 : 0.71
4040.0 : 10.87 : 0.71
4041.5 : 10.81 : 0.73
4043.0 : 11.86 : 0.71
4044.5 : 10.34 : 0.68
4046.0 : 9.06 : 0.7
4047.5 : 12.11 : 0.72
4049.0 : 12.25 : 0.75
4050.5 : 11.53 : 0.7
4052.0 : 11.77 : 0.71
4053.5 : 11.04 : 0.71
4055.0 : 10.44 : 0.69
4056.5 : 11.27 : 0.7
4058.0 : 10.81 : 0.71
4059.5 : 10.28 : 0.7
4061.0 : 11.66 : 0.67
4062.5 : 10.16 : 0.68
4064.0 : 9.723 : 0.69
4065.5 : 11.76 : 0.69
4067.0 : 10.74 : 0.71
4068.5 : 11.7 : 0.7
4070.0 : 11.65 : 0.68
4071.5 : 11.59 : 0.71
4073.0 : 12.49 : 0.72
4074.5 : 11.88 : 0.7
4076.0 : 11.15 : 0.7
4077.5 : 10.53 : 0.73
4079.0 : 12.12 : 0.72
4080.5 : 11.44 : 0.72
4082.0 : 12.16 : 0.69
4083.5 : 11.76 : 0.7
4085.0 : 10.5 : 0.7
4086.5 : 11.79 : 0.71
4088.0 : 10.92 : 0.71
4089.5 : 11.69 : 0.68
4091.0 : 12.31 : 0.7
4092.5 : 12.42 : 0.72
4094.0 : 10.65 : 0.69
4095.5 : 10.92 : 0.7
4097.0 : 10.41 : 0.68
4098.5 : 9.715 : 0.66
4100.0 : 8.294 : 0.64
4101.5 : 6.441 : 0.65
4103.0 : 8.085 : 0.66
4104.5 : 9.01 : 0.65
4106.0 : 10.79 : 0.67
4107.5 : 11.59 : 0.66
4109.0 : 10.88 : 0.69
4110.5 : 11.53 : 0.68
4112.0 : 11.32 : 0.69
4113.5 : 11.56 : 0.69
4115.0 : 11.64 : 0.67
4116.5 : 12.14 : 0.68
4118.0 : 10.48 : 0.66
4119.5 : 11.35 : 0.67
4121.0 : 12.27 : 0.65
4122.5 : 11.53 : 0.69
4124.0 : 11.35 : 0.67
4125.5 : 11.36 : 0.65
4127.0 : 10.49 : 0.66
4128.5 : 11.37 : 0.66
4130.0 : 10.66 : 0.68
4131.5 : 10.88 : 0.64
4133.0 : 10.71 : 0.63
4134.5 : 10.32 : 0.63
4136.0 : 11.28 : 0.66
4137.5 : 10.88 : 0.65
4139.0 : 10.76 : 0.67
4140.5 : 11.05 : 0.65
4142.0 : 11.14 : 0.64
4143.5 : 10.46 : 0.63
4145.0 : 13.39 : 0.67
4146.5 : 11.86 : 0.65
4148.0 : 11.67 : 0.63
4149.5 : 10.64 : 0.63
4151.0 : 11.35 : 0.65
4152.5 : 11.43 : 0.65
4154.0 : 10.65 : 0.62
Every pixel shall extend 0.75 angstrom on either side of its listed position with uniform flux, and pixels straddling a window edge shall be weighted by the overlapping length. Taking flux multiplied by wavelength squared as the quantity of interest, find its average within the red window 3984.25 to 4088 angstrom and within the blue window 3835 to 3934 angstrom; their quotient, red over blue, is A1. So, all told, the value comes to 1.2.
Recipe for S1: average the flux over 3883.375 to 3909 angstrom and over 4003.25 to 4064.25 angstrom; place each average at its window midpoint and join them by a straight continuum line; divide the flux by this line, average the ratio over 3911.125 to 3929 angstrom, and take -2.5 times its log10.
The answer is -0.04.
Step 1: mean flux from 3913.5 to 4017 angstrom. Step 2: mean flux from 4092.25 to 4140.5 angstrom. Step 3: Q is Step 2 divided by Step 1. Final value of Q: 1.14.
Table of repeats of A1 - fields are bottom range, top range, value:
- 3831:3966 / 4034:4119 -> 1.26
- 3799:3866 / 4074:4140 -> 1.28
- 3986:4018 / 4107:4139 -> 1.07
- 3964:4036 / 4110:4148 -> 1.19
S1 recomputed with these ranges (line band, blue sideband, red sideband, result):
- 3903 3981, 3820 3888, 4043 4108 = 0.163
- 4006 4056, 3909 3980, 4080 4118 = -0.128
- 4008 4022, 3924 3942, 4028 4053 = -0.119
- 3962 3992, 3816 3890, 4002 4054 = 0.251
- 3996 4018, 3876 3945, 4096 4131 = -0.134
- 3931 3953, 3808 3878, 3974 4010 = 0.320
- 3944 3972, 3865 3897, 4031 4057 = 0.206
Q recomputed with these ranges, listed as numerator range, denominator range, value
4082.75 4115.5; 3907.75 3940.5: 1.26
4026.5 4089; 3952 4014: 1.14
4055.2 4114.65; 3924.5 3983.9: 1.34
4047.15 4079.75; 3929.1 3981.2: 1.41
